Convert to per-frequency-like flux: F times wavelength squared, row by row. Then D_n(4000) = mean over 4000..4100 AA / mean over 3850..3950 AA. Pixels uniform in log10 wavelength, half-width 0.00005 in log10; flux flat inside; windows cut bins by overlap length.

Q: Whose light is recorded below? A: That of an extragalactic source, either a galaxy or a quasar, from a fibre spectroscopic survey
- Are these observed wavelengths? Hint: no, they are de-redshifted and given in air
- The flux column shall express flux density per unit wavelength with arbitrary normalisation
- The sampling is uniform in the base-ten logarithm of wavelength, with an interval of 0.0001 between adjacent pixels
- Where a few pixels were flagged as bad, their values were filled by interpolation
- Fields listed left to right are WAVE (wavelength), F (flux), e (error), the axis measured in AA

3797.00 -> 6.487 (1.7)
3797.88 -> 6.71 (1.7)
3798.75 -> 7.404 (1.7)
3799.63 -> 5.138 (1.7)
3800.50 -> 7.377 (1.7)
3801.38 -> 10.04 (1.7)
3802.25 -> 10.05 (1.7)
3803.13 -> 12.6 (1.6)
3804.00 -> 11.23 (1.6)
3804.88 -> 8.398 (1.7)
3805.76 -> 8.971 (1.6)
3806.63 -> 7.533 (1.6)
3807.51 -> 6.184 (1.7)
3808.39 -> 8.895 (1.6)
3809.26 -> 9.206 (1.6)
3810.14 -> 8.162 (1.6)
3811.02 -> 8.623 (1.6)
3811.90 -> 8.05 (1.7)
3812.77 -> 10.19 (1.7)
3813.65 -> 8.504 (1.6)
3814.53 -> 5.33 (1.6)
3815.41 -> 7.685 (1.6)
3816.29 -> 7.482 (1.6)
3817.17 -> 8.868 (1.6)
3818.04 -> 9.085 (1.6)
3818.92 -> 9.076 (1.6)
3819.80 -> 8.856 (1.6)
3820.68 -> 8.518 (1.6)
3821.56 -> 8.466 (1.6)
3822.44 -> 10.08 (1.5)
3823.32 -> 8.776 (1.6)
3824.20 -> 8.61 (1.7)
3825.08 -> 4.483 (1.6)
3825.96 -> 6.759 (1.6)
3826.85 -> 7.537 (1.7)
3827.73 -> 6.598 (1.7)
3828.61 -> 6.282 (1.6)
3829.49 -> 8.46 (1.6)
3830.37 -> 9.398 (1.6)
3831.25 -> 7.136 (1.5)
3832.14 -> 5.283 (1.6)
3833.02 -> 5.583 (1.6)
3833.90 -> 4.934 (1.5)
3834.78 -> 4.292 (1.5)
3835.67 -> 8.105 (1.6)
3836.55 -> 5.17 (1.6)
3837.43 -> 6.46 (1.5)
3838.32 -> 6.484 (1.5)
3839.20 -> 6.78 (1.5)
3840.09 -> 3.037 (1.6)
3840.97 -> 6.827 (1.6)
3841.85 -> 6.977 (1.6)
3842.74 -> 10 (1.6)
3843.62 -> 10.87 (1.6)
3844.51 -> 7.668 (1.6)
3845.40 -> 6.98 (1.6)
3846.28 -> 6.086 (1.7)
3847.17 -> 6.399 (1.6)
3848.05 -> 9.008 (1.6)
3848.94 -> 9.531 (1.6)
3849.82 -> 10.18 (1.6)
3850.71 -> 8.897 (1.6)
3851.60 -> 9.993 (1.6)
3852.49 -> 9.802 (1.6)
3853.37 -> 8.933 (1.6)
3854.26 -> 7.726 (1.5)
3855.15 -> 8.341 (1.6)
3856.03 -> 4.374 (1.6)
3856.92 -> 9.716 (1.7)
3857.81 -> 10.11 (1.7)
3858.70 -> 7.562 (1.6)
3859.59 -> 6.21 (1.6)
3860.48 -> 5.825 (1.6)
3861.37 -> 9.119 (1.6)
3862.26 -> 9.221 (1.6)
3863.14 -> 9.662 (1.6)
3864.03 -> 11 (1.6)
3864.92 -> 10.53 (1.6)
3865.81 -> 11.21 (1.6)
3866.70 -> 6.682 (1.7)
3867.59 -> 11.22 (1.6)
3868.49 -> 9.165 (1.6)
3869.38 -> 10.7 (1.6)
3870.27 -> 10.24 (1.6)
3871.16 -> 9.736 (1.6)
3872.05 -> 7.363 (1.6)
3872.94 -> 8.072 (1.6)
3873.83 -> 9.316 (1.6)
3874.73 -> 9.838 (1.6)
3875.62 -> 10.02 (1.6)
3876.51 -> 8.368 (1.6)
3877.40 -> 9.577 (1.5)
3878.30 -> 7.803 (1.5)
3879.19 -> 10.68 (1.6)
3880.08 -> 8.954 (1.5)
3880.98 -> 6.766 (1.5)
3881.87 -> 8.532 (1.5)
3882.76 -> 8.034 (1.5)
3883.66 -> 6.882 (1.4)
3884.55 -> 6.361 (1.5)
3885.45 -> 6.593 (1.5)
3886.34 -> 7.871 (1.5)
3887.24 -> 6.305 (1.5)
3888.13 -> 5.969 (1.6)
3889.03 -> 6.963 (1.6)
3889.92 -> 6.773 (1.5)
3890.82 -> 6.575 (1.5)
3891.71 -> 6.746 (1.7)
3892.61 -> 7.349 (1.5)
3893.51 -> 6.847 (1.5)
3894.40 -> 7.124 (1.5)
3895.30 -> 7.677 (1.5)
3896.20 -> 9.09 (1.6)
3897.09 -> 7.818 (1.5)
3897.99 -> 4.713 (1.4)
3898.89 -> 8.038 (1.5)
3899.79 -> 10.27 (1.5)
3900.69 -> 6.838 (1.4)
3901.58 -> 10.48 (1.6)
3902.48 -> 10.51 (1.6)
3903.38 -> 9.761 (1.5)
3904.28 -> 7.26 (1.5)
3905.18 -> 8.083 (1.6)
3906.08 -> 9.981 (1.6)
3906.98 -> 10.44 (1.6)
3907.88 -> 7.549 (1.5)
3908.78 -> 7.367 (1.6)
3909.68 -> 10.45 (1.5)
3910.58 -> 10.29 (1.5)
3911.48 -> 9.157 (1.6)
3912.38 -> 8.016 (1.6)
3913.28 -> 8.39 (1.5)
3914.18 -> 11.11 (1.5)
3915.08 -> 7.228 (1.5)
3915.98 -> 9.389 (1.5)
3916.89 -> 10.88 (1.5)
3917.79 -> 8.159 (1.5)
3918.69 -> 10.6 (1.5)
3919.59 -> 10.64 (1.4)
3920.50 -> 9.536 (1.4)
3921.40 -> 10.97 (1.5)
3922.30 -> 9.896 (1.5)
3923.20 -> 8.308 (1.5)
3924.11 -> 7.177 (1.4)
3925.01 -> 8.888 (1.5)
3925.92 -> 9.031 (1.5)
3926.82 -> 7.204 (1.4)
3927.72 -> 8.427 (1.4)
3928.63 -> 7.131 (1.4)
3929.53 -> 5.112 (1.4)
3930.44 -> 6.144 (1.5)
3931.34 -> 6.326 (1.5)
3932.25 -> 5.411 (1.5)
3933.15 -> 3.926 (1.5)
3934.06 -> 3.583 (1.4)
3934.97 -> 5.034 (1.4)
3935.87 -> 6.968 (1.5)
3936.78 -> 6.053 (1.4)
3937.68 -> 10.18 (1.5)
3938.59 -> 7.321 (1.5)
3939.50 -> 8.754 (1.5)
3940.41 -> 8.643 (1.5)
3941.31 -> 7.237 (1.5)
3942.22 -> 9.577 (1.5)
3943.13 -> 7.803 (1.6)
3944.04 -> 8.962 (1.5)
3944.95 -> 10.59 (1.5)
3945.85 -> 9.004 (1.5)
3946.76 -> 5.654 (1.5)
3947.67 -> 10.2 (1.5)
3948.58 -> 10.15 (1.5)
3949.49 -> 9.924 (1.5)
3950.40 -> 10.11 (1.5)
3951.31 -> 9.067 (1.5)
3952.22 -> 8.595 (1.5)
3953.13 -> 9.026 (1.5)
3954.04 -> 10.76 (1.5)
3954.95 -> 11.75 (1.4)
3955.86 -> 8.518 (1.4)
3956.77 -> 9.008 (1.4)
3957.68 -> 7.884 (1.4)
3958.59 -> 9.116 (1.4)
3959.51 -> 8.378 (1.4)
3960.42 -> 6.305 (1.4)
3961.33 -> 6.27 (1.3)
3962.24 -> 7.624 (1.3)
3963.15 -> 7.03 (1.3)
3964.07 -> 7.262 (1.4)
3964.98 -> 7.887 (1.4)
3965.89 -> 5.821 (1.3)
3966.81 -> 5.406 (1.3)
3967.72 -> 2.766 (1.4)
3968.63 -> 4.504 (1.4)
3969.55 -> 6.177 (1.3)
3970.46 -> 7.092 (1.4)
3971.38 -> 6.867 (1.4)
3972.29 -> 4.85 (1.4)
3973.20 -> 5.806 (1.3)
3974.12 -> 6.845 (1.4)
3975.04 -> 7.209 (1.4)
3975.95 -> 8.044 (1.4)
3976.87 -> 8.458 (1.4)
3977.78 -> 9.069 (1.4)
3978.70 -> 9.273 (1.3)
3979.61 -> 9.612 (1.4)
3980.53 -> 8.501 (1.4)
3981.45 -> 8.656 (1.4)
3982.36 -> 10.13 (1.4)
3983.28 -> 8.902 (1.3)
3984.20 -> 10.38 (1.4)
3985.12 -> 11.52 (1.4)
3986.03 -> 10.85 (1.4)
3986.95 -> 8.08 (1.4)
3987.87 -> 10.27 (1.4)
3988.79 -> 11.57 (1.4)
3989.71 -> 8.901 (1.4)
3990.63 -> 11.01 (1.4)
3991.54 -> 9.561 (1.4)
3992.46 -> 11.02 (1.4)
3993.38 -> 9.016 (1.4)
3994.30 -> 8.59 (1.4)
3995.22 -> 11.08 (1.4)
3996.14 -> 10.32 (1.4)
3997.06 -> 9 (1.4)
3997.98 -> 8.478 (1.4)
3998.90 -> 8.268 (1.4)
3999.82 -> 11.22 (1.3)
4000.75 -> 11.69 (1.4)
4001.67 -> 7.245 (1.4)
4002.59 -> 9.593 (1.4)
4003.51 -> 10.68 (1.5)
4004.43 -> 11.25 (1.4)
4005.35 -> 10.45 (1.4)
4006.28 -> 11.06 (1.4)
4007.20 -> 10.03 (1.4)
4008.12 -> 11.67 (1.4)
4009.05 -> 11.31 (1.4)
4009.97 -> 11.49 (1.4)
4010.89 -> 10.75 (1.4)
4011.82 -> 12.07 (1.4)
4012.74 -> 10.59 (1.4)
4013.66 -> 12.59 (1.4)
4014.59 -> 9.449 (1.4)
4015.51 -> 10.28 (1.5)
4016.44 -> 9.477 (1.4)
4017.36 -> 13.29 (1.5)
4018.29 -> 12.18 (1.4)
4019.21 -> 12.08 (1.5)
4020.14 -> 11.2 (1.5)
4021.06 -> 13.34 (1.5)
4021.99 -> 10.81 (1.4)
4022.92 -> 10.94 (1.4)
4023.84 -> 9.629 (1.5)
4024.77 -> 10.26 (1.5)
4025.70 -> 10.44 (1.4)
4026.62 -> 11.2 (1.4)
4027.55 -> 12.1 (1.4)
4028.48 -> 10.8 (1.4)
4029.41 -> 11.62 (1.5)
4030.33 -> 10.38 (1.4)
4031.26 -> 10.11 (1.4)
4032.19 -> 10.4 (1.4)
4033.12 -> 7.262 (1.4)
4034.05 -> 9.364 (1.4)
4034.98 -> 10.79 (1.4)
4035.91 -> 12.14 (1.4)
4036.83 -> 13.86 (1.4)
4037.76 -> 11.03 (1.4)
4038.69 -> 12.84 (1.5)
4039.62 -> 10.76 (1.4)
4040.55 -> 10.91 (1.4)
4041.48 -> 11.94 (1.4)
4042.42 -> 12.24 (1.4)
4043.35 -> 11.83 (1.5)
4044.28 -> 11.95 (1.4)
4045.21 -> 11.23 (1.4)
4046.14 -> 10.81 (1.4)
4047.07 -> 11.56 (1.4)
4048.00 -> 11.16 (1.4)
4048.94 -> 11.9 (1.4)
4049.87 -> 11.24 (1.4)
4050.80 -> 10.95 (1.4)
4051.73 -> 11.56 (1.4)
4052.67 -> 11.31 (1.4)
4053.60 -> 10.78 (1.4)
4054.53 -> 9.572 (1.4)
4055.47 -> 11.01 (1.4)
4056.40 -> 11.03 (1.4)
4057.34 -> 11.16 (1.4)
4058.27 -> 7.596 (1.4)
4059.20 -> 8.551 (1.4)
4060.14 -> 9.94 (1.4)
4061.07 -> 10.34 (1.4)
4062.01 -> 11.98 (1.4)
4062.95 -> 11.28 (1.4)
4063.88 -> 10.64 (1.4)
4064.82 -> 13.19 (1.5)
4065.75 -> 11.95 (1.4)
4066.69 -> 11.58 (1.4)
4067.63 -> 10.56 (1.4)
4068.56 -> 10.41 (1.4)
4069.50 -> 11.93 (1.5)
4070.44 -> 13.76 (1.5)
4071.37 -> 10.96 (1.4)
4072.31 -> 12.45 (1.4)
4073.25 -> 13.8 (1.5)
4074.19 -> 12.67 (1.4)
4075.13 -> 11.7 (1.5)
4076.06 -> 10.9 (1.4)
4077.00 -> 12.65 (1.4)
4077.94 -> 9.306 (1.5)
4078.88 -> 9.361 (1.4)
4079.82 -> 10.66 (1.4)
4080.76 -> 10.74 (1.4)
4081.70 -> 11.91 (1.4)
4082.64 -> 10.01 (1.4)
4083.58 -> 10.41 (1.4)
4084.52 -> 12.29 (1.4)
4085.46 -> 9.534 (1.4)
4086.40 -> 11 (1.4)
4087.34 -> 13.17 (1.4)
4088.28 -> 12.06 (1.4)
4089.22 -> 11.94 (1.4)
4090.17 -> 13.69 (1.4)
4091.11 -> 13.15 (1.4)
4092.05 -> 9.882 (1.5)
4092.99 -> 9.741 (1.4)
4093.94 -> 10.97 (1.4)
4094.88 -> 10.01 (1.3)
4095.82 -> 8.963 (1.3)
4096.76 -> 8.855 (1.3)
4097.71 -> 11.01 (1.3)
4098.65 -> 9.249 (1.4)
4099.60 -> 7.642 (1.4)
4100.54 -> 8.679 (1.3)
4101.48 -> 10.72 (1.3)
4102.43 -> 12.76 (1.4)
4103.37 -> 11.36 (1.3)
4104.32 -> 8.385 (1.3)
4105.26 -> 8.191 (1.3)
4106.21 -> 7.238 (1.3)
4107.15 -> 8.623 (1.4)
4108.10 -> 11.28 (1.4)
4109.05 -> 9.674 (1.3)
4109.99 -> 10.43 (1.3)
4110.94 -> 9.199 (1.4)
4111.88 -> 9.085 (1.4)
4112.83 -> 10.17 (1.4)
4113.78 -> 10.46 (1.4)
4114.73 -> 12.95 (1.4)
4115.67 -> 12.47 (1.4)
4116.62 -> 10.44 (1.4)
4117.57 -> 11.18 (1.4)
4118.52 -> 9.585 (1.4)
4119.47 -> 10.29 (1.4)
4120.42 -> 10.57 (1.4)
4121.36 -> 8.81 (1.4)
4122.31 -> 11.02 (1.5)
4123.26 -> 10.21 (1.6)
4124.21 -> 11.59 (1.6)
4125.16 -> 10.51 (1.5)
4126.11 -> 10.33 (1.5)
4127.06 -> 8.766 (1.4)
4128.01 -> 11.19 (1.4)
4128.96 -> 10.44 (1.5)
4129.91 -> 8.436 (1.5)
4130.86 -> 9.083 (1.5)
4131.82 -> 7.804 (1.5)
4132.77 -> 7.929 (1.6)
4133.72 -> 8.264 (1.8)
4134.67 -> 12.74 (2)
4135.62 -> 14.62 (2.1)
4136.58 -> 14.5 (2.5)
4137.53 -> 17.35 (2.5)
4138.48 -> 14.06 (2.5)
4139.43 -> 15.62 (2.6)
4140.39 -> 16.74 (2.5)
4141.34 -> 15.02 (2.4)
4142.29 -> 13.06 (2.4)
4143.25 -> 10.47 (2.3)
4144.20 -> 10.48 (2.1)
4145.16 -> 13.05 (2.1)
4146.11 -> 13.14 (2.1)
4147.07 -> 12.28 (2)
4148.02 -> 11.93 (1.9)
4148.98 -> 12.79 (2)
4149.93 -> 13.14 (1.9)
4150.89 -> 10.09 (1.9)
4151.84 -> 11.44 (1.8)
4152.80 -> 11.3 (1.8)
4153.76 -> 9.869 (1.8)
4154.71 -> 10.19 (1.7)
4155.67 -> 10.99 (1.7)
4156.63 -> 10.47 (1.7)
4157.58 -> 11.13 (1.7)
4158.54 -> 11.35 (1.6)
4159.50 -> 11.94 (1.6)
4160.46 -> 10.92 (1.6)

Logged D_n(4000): 1.4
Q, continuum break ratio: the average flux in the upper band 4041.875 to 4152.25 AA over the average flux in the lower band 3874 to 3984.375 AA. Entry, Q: 1.37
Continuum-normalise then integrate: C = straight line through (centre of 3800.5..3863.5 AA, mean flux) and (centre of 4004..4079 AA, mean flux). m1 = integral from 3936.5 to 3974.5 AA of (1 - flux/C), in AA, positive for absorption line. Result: 7.50 AA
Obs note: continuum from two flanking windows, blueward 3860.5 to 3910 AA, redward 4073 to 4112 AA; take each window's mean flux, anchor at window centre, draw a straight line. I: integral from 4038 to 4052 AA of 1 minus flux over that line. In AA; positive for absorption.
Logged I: -2.0 AA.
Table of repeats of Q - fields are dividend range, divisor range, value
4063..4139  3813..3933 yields 1.33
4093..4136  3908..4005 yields 1.18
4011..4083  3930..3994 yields 1.37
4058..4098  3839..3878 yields 1.29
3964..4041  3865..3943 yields 1.19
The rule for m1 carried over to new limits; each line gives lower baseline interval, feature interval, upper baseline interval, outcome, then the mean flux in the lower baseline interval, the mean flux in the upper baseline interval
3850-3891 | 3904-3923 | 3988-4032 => -0.32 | 8.49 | 10.6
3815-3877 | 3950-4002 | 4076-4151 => 5.35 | 8.12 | 11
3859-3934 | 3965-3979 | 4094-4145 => 3.99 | 8.36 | 10.7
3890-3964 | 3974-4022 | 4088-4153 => -4.51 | 8.3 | 11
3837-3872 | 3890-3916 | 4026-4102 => 1.85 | 8.43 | 11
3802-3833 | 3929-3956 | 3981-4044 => 4.94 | 8.22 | 10.7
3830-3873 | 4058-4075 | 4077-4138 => -2.05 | 8.05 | 10.5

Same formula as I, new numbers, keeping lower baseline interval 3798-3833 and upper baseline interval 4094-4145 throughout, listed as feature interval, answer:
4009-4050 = -5.0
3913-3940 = 3.5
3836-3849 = 1.9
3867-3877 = -0.9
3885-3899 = 2.9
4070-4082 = -1.4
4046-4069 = -1.5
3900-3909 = 0.0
